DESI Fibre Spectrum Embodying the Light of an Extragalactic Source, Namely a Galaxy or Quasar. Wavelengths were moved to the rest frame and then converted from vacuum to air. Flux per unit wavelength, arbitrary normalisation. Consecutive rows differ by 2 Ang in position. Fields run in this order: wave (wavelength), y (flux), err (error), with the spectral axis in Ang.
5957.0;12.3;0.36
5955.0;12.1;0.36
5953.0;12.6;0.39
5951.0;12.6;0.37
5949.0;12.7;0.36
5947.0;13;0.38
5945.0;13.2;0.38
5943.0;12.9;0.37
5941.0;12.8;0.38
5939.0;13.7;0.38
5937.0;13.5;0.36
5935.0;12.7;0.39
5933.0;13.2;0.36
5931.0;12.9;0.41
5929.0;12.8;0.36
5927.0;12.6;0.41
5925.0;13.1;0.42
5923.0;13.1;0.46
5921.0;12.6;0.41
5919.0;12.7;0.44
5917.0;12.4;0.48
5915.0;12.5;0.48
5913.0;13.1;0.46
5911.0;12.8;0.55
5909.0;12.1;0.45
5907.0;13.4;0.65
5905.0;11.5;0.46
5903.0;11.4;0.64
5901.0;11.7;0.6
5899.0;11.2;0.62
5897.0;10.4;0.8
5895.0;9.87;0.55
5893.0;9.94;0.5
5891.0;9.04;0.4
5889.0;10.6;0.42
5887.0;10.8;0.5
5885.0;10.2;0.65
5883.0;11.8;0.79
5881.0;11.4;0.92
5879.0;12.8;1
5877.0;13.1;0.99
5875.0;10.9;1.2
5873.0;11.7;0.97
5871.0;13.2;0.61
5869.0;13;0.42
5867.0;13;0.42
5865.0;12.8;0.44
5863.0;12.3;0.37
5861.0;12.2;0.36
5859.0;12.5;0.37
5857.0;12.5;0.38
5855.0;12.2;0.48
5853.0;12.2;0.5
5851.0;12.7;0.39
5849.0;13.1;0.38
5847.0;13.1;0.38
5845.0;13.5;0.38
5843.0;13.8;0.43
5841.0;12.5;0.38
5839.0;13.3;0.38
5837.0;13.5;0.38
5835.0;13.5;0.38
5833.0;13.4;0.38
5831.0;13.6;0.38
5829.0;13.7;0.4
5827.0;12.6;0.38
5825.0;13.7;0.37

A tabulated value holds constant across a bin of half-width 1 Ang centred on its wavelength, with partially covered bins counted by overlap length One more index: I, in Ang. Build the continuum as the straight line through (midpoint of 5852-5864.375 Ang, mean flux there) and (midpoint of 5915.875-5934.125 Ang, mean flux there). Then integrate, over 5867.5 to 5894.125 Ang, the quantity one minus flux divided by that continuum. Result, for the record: 2.2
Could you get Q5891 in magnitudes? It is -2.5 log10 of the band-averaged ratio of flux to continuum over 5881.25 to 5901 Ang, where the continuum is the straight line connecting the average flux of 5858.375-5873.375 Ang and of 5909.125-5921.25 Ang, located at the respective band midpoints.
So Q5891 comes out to 0.20 mag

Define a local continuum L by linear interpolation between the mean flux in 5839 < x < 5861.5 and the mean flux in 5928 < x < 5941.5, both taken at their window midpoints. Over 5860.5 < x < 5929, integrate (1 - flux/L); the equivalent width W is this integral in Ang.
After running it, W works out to 5.41 Ang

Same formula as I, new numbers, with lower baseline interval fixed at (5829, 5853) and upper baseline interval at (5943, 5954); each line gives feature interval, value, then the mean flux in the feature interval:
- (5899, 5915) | 0.9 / 12.2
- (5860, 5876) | 0.9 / 12.4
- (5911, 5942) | 0.0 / 12.9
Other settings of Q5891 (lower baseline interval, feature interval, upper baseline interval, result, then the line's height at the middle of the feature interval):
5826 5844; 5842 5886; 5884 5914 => -0.01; 12.4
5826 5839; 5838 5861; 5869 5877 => 0.01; 12.9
